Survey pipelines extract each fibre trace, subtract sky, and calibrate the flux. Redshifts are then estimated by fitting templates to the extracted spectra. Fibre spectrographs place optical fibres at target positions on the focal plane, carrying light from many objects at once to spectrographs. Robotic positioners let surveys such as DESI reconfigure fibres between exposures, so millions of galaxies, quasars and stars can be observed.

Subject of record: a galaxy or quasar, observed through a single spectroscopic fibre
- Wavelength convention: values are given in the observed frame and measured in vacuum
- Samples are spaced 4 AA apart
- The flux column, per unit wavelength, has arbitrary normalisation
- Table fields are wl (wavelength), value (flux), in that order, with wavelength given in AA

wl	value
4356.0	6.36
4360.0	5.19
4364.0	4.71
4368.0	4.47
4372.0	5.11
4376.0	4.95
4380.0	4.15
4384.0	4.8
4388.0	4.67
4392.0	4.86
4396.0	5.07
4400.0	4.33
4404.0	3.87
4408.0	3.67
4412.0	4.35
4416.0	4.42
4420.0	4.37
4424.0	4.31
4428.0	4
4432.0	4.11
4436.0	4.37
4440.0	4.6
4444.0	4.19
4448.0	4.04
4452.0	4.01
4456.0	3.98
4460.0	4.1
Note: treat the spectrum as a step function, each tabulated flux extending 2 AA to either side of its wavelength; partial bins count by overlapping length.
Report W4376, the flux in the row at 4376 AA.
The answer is 4.95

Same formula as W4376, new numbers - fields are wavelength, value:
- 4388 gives 4.67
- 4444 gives 4.19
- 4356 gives 6.36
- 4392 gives 4.86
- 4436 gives 4.37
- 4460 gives 4.1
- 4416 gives 4.42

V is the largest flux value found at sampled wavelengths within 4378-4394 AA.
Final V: 4.86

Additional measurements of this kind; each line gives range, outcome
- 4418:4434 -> 4.37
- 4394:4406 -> 5.07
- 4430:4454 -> 4.6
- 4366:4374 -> 5.11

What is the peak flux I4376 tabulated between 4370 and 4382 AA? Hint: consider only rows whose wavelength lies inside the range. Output 5.11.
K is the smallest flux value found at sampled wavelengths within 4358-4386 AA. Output 4.15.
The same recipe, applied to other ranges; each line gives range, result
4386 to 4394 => 4.67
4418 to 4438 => 4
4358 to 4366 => 4.71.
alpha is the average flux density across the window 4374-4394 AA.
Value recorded 4.69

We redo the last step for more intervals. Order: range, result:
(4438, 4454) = 4.21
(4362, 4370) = 4.59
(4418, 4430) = 4.23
